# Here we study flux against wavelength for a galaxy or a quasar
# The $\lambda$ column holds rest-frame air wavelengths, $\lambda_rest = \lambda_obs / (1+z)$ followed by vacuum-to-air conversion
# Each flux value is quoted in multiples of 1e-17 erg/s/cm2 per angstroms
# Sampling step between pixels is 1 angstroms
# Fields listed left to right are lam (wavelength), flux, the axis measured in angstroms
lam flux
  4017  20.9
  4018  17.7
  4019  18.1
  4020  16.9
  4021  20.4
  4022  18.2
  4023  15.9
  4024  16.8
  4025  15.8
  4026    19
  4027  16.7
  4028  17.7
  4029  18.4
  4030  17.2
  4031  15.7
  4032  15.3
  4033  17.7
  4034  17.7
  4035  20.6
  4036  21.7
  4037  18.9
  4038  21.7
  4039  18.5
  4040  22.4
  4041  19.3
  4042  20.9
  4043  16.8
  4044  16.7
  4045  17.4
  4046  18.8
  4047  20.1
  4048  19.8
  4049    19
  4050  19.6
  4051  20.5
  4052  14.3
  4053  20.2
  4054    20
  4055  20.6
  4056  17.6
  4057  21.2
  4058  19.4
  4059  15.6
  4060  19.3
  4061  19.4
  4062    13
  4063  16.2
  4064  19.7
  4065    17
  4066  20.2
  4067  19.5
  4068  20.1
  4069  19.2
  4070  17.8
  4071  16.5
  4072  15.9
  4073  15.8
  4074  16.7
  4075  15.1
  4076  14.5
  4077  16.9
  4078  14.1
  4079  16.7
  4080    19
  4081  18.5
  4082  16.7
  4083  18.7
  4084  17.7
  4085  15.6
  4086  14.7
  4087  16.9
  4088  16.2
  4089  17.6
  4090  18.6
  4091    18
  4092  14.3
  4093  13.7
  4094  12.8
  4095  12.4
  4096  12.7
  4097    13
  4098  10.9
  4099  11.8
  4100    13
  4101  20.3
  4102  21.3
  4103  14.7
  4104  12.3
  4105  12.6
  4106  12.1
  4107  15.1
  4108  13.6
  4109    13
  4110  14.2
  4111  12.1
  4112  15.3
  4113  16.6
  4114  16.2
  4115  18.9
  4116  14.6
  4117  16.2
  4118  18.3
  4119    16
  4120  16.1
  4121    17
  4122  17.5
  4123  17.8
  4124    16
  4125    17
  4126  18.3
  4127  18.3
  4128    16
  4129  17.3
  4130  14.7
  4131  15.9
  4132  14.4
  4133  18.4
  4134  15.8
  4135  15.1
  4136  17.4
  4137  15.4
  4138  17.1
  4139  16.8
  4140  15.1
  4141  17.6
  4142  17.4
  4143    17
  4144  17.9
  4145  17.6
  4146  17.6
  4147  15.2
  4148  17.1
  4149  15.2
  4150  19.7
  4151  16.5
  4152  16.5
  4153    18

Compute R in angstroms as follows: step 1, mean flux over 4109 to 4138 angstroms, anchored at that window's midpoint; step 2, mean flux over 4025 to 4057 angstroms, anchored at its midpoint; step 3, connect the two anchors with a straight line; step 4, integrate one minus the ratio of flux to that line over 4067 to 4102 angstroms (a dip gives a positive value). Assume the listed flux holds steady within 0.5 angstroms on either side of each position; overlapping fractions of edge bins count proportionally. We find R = 2.7 angstroms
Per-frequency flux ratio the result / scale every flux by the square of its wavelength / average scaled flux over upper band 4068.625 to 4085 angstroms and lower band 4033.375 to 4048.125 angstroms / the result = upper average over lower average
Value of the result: 0.88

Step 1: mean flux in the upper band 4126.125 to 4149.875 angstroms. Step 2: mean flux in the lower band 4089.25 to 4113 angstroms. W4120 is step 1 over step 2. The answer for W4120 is 1.16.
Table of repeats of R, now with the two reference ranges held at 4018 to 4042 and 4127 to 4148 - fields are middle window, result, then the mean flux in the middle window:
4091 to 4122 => 4.1 angstroms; 14.8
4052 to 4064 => -0.3 angstroms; 18.3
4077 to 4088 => 0.4 angstroms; 16.8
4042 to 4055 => -0.5 angstroms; 18.8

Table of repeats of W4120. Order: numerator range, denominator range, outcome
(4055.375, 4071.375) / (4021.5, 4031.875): 1.07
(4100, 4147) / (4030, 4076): 0.88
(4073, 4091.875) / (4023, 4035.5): 0.96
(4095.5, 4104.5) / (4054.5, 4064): 0.80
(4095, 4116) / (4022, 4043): 0.79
